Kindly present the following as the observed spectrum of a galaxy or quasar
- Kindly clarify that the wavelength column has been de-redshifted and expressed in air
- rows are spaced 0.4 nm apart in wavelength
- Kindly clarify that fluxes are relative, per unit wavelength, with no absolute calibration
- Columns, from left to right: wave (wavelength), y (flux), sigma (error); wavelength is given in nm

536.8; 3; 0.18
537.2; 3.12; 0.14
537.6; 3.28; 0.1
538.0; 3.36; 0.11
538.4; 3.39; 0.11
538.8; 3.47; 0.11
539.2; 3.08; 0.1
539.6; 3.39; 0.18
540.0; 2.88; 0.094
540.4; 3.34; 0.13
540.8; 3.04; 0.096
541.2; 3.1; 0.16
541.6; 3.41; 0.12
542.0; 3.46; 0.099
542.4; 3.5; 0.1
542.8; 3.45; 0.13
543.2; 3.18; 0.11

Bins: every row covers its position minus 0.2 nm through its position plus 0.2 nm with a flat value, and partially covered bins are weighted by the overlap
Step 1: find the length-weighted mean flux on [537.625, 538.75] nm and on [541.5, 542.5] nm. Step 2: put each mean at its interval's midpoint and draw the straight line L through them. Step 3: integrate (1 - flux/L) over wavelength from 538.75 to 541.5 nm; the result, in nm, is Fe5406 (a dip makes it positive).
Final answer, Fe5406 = 0.191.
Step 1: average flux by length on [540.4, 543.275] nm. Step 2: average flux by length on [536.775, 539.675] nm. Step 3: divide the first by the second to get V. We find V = 1.0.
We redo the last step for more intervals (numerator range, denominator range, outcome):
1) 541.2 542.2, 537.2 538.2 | 1.03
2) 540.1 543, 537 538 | 1.03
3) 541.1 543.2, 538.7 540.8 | 1.05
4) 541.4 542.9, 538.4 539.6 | 1.04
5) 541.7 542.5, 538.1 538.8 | 1.02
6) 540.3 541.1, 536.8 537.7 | 1.00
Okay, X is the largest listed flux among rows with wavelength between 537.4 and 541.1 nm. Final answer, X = 3.47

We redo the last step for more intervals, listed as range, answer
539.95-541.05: 3.34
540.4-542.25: 3.46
